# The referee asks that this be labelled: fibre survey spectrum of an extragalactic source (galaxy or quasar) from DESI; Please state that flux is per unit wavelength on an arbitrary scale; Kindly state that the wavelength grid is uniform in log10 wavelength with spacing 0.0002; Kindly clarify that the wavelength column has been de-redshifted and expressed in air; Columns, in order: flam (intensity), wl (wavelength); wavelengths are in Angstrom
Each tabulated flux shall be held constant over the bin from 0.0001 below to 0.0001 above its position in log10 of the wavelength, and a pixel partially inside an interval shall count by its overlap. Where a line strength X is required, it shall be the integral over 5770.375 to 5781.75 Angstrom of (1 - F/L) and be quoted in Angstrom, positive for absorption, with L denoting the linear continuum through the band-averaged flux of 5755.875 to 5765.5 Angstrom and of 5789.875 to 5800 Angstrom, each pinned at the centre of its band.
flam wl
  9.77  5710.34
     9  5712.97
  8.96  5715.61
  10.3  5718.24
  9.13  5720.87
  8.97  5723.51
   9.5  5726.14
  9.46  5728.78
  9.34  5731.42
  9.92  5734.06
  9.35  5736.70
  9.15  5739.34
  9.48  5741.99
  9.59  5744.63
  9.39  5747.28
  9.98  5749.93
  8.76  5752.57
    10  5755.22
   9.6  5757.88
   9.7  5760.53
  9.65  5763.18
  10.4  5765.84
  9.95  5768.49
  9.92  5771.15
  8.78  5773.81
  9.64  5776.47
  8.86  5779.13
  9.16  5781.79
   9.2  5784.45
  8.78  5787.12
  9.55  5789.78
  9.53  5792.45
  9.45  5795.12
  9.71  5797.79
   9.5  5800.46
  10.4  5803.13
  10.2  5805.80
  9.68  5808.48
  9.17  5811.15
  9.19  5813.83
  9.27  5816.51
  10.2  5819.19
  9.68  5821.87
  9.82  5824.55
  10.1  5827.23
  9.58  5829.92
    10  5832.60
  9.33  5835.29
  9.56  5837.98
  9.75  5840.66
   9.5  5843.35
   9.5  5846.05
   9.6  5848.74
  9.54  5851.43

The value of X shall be 0.5 Angstrom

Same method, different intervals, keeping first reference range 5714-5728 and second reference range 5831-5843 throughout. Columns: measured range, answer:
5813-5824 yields 0.0 Angstrom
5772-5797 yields 0.7 Angstrom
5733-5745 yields -0.1 Angstrom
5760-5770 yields -0.5 Angstrom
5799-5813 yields -0.3 Angstrom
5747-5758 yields -0.1 Angstrom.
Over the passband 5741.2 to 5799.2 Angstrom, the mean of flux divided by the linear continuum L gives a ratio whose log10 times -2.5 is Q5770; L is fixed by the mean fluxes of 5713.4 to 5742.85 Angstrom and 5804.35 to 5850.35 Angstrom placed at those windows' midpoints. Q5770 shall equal 0.00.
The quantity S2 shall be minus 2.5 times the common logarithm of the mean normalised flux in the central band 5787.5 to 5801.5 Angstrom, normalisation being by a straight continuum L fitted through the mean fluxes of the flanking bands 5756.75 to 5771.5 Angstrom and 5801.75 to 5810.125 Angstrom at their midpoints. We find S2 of 0.06 mag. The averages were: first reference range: 9.87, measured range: 9.5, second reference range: 10.1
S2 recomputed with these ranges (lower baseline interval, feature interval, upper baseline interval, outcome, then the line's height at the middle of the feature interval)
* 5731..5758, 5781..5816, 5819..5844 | 0.02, 9.65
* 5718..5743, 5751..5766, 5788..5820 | -0.01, 9.5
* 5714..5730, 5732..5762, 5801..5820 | -0.01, 9.47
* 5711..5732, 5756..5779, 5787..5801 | -0.03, 9.43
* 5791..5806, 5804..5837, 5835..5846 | 0.00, 9.65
